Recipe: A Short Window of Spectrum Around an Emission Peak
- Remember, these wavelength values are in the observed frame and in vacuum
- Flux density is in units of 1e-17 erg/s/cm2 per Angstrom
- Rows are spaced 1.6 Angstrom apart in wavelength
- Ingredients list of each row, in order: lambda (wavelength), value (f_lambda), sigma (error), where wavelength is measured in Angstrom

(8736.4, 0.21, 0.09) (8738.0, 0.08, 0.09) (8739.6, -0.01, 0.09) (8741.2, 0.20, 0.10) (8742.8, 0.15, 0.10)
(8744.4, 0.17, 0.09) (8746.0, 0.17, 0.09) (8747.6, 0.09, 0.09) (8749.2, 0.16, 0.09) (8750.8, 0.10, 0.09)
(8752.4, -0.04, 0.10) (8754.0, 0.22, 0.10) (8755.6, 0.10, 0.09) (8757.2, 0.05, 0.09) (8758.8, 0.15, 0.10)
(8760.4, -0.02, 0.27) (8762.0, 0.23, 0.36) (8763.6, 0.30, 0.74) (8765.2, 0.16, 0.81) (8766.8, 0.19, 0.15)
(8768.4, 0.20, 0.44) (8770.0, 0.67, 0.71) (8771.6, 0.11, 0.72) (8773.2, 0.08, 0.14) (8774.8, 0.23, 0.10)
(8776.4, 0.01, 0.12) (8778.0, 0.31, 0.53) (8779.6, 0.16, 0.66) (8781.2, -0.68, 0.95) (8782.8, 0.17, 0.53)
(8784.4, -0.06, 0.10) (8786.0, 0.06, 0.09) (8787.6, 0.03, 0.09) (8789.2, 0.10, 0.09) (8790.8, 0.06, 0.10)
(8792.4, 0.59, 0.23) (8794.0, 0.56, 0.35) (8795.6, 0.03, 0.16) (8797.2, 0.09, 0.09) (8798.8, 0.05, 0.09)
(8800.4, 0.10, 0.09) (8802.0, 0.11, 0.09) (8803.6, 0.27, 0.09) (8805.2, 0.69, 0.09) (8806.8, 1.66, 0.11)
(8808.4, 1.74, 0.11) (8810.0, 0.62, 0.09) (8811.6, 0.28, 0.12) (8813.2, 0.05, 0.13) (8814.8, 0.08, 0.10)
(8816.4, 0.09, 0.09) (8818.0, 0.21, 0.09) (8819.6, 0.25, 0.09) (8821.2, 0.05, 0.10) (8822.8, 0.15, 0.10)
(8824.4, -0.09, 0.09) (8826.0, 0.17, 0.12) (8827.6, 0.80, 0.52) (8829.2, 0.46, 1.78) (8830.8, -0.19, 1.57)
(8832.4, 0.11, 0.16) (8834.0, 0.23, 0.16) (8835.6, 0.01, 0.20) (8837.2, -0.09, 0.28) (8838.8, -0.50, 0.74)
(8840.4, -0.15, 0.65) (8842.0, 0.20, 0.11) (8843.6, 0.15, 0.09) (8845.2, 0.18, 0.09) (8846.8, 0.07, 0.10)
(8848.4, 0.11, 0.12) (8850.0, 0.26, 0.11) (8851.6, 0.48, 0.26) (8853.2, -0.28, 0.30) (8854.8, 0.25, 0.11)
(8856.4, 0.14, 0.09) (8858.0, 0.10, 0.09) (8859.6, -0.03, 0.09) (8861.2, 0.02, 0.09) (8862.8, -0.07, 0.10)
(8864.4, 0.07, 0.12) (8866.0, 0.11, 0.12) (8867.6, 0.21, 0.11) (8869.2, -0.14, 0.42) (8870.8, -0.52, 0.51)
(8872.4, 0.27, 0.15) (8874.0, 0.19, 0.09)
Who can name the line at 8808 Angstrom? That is H-beta 4861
